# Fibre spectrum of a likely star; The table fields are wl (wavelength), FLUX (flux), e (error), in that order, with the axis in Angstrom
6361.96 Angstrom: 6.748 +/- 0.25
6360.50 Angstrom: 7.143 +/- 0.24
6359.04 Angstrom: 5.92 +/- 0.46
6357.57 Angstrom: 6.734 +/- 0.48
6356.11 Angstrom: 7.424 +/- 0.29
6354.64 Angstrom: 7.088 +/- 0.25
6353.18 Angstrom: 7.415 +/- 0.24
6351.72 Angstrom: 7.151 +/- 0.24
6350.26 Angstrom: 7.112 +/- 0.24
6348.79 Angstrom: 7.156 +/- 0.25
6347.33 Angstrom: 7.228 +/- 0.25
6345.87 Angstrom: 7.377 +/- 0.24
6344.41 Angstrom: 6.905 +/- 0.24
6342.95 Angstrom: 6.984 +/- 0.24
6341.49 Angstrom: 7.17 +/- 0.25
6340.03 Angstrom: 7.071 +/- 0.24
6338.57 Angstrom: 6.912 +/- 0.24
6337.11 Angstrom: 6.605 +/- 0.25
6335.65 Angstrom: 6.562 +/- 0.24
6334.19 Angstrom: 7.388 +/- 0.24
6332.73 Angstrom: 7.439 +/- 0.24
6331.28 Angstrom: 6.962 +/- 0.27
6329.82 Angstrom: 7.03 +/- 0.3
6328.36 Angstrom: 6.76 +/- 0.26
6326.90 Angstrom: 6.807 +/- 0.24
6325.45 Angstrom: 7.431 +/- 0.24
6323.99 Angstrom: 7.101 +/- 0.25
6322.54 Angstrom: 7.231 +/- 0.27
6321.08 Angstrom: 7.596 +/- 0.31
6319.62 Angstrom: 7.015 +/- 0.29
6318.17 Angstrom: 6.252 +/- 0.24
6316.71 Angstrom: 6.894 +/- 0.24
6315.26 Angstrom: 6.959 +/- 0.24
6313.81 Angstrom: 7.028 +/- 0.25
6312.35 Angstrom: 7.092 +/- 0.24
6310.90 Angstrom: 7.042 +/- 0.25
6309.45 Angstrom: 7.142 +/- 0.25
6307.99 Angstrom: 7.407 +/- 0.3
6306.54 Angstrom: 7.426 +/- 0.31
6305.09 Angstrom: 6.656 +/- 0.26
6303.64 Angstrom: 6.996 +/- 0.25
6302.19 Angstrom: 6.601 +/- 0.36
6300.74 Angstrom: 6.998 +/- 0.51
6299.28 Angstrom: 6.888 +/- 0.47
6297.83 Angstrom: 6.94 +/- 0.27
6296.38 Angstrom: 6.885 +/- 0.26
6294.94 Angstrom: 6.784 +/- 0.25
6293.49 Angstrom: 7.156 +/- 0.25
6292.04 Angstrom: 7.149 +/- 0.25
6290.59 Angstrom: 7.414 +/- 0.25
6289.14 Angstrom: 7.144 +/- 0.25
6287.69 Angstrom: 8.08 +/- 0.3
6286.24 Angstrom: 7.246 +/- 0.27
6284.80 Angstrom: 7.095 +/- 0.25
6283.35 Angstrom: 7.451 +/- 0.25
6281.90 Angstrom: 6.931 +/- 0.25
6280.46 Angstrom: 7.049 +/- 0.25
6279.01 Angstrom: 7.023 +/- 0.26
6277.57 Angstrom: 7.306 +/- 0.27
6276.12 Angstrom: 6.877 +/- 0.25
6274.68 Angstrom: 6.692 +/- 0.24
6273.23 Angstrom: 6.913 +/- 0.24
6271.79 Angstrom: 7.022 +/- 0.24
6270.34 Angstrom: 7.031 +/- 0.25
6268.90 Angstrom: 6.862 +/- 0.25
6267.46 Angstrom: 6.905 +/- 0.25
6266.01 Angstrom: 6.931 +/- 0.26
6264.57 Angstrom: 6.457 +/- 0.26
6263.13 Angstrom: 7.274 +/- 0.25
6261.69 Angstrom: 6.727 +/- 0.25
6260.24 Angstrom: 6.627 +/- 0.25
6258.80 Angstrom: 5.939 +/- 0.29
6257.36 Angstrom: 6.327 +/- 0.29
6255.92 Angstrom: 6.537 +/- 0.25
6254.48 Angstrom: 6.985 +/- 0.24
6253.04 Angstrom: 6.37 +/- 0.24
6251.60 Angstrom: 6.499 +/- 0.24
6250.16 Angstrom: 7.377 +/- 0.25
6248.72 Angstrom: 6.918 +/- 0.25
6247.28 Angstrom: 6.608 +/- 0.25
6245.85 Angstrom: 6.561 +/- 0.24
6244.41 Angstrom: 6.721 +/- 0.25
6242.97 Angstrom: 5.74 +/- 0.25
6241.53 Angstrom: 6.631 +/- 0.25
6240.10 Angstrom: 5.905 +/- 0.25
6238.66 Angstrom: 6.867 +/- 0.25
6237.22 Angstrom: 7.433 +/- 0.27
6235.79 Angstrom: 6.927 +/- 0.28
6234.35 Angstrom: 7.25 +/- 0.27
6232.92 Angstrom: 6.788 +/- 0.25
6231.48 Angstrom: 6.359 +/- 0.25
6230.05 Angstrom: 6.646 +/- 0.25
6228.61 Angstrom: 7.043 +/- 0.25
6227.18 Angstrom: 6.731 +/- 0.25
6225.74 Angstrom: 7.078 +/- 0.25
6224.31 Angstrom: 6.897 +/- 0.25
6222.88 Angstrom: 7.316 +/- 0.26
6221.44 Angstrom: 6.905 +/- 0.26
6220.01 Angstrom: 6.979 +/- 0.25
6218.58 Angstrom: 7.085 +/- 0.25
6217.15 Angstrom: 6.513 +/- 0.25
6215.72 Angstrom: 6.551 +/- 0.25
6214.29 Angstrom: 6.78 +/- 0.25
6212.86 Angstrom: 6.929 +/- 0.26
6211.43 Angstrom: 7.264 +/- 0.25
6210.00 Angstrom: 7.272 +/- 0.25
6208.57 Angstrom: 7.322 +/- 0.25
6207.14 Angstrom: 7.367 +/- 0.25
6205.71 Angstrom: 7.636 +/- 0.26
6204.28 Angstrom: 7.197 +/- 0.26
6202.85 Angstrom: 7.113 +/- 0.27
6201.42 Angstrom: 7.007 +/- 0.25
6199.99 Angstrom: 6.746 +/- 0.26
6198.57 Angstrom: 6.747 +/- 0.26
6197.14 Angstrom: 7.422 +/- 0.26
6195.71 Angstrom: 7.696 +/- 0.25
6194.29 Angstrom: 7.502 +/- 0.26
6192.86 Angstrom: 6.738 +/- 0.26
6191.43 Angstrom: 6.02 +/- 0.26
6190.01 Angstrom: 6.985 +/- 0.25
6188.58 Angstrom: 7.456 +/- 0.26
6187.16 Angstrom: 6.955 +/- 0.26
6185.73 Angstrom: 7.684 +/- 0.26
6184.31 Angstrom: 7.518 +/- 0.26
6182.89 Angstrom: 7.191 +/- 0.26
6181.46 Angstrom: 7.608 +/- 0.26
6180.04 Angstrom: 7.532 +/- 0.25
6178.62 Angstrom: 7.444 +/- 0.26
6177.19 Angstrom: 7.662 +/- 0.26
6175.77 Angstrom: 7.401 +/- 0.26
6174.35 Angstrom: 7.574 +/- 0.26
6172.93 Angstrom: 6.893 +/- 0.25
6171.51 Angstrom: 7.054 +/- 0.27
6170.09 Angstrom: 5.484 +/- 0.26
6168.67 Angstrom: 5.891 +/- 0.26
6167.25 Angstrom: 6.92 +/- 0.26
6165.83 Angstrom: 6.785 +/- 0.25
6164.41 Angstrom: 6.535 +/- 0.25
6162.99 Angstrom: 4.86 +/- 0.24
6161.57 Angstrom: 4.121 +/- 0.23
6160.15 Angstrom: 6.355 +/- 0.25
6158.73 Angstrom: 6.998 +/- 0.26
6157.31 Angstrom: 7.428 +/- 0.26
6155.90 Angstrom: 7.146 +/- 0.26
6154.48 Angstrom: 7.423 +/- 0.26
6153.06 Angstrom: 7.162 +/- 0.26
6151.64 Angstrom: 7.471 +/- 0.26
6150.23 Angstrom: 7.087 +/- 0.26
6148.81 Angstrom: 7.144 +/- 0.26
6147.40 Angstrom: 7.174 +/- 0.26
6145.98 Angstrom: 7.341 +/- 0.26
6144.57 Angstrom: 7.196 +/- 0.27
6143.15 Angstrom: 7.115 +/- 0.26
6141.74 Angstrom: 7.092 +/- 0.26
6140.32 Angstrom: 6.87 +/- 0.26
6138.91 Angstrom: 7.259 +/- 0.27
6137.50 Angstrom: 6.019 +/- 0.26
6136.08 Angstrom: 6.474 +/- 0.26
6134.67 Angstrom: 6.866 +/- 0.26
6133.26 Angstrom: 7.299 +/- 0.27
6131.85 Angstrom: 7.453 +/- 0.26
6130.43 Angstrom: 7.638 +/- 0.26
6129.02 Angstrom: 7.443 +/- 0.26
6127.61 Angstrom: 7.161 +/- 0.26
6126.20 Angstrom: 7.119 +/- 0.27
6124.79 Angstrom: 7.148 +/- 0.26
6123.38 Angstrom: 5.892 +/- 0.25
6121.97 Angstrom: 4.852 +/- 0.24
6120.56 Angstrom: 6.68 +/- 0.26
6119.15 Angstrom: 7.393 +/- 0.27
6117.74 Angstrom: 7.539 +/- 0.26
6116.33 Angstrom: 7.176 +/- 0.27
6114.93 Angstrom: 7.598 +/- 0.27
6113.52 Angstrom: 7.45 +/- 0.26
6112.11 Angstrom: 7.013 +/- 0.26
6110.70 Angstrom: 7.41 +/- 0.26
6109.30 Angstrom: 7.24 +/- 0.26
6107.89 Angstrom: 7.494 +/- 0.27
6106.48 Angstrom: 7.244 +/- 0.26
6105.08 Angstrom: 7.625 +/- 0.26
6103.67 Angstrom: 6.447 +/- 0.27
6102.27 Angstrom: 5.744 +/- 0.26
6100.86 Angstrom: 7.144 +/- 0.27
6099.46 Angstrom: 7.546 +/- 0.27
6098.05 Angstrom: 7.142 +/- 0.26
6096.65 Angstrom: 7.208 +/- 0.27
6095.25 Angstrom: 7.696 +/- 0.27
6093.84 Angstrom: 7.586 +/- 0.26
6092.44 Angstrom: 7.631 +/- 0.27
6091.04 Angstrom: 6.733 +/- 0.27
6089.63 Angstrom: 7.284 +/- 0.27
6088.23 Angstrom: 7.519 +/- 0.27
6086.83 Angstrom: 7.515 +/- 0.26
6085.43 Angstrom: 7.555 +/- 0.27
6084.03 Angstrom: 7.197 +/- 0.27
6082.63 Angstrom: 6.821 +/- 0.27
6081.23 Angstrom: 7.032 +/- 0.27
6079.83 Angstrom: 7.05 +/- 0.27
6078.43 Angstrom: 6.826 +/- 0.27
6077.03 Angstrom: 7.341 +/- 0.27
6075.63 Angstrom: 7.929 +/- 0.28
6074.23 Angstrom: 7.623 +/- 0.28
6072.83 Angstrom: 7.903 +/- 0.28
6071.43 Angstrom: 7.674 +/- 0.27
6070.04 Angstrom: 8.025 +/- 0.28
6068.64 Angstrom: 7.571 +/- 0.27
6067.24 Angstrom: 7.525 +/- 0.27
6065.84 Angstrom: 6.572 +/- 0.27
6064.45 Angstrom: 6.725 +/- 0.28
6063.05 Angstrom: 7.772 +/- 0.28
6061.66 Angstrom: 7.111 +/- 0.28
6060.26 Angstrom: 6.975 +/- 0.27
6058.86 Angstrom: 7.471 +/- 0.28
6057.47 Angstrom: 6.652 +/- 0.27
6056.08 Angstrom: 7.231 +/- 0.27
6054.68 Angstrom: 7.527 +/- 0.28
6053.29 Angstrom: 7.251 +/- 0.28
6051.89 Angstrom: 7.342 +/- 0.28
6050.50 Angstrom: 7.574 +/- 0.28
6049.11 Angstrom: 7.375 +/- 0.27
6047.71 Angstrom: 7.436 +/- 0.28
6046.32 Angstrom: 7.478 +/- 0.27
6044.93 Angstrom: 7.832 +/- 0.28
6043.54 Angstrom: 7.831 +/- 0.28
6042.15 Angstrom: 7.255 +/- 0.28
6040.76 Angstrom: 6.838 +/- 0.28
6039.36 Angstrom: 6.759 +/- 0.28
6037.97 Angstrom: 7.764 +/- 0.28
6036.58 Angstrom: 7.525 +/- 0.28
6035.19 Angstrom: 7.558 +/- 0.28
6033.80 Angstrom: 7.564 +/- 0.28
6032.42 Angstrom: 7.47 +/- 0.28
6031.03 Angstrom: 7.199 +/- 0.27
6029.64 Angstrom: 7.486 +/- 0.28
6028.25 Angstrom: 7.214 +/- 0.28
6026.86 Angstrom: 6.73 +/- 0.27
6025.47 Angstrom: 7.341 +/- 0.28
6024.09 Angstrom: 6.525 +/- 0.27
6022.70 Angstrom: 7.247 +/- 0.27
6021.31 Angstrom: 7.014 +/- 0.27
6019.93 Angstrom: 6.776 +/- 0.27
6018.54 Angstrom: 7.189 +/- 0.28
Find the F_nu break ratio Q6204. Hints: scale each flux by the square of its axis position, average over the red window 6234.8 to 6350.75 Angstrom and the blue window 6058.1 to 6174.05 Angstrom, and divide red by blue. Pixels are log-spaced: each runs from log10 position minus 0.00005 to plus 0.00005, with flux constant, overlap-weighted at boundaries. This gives 1.0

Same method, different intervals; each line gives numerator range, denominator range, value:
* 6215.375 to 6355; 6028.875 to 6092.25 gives 1.02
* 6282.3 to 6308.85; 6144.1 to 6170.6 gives 1.12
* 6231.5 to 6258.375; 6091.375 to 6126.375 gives 0.99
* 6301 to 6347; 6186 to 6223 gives 1.03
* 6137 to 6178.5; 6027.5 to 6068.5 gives 0.97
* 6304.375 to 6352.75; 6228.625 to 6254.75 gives 1.08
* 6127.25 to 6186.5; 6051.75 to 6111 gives 0.98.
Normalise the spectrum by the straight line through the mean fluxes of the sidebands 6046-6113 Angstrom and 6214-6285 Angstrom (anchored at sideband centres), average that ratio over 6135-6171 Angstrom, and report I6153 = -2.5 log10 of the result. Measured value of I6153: 0.060 mag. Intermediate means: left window 7.29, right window 6.81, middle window 6.7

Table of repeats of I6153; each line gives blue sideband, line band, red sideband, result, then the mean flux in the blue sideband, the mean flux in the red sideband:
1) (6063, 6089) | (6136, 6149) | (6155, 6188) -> 0.00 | 7.37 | 6.84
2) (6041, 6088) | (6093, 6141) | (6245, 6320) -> 0.03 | 7.36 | 6.93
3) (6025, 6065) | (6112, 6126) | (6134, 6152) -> 0.03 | 7.32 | 7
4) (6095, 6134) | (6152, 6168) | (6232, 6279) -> 0.07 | 7.09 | 6.75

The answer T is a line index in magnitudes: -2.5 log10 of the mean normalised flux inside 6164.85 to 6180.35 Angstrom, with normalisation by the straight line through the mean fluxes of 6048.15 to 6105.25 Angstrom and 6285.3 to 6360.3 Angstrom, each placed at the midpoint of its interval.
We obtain 0.037 mag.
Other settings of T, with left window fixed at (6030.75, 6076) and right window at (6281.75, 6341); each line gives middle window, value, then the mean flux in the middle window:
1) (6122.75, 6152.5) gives 0.03 mag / 7.06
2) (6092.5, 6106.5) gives 0.03 mag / 7.16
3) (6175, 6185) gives -0.04 mag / 7.48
